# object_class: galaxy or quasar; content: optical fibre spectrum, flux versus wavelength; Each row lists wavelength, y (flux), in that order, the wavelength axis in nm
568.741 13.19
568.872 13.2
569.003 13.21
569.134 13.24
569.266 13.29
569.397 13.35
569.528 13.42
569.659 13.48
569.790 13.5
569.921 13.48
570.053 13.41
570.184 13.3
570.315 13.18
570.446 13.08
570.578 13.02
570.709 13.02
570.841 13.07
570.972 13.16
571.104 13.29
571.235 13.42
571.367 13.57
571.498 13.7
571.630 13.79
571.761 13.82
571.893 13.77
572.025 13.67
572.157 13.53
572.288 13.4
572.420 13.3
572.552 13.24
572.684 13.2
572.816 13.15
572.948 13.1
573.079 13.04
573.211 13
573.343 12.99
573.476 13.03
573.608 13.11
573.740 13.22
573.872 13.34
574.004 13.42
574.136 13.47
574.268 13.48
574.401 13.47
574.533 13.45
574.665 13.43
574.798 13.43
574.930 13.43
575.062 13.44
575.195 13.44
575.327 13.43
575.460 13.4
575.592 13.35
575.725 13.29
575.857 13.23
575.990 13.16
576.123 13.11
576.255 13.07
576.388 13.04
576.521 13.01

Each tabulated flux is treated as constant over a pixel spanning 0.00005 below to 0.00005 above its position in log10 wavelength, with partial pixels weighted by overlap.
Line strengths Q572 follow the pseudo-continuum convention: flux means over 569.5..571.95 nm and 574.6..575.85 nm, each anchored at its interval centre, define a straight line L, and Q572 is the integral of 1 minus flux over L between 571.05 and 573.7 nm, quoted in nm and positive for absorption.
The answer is 0.01 nm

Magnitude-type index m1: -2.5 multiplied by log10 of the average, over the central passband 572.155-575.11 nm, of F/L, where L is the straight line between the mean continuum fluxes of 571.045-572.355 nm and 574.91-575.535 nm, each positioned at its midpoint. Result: 0.018 mag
